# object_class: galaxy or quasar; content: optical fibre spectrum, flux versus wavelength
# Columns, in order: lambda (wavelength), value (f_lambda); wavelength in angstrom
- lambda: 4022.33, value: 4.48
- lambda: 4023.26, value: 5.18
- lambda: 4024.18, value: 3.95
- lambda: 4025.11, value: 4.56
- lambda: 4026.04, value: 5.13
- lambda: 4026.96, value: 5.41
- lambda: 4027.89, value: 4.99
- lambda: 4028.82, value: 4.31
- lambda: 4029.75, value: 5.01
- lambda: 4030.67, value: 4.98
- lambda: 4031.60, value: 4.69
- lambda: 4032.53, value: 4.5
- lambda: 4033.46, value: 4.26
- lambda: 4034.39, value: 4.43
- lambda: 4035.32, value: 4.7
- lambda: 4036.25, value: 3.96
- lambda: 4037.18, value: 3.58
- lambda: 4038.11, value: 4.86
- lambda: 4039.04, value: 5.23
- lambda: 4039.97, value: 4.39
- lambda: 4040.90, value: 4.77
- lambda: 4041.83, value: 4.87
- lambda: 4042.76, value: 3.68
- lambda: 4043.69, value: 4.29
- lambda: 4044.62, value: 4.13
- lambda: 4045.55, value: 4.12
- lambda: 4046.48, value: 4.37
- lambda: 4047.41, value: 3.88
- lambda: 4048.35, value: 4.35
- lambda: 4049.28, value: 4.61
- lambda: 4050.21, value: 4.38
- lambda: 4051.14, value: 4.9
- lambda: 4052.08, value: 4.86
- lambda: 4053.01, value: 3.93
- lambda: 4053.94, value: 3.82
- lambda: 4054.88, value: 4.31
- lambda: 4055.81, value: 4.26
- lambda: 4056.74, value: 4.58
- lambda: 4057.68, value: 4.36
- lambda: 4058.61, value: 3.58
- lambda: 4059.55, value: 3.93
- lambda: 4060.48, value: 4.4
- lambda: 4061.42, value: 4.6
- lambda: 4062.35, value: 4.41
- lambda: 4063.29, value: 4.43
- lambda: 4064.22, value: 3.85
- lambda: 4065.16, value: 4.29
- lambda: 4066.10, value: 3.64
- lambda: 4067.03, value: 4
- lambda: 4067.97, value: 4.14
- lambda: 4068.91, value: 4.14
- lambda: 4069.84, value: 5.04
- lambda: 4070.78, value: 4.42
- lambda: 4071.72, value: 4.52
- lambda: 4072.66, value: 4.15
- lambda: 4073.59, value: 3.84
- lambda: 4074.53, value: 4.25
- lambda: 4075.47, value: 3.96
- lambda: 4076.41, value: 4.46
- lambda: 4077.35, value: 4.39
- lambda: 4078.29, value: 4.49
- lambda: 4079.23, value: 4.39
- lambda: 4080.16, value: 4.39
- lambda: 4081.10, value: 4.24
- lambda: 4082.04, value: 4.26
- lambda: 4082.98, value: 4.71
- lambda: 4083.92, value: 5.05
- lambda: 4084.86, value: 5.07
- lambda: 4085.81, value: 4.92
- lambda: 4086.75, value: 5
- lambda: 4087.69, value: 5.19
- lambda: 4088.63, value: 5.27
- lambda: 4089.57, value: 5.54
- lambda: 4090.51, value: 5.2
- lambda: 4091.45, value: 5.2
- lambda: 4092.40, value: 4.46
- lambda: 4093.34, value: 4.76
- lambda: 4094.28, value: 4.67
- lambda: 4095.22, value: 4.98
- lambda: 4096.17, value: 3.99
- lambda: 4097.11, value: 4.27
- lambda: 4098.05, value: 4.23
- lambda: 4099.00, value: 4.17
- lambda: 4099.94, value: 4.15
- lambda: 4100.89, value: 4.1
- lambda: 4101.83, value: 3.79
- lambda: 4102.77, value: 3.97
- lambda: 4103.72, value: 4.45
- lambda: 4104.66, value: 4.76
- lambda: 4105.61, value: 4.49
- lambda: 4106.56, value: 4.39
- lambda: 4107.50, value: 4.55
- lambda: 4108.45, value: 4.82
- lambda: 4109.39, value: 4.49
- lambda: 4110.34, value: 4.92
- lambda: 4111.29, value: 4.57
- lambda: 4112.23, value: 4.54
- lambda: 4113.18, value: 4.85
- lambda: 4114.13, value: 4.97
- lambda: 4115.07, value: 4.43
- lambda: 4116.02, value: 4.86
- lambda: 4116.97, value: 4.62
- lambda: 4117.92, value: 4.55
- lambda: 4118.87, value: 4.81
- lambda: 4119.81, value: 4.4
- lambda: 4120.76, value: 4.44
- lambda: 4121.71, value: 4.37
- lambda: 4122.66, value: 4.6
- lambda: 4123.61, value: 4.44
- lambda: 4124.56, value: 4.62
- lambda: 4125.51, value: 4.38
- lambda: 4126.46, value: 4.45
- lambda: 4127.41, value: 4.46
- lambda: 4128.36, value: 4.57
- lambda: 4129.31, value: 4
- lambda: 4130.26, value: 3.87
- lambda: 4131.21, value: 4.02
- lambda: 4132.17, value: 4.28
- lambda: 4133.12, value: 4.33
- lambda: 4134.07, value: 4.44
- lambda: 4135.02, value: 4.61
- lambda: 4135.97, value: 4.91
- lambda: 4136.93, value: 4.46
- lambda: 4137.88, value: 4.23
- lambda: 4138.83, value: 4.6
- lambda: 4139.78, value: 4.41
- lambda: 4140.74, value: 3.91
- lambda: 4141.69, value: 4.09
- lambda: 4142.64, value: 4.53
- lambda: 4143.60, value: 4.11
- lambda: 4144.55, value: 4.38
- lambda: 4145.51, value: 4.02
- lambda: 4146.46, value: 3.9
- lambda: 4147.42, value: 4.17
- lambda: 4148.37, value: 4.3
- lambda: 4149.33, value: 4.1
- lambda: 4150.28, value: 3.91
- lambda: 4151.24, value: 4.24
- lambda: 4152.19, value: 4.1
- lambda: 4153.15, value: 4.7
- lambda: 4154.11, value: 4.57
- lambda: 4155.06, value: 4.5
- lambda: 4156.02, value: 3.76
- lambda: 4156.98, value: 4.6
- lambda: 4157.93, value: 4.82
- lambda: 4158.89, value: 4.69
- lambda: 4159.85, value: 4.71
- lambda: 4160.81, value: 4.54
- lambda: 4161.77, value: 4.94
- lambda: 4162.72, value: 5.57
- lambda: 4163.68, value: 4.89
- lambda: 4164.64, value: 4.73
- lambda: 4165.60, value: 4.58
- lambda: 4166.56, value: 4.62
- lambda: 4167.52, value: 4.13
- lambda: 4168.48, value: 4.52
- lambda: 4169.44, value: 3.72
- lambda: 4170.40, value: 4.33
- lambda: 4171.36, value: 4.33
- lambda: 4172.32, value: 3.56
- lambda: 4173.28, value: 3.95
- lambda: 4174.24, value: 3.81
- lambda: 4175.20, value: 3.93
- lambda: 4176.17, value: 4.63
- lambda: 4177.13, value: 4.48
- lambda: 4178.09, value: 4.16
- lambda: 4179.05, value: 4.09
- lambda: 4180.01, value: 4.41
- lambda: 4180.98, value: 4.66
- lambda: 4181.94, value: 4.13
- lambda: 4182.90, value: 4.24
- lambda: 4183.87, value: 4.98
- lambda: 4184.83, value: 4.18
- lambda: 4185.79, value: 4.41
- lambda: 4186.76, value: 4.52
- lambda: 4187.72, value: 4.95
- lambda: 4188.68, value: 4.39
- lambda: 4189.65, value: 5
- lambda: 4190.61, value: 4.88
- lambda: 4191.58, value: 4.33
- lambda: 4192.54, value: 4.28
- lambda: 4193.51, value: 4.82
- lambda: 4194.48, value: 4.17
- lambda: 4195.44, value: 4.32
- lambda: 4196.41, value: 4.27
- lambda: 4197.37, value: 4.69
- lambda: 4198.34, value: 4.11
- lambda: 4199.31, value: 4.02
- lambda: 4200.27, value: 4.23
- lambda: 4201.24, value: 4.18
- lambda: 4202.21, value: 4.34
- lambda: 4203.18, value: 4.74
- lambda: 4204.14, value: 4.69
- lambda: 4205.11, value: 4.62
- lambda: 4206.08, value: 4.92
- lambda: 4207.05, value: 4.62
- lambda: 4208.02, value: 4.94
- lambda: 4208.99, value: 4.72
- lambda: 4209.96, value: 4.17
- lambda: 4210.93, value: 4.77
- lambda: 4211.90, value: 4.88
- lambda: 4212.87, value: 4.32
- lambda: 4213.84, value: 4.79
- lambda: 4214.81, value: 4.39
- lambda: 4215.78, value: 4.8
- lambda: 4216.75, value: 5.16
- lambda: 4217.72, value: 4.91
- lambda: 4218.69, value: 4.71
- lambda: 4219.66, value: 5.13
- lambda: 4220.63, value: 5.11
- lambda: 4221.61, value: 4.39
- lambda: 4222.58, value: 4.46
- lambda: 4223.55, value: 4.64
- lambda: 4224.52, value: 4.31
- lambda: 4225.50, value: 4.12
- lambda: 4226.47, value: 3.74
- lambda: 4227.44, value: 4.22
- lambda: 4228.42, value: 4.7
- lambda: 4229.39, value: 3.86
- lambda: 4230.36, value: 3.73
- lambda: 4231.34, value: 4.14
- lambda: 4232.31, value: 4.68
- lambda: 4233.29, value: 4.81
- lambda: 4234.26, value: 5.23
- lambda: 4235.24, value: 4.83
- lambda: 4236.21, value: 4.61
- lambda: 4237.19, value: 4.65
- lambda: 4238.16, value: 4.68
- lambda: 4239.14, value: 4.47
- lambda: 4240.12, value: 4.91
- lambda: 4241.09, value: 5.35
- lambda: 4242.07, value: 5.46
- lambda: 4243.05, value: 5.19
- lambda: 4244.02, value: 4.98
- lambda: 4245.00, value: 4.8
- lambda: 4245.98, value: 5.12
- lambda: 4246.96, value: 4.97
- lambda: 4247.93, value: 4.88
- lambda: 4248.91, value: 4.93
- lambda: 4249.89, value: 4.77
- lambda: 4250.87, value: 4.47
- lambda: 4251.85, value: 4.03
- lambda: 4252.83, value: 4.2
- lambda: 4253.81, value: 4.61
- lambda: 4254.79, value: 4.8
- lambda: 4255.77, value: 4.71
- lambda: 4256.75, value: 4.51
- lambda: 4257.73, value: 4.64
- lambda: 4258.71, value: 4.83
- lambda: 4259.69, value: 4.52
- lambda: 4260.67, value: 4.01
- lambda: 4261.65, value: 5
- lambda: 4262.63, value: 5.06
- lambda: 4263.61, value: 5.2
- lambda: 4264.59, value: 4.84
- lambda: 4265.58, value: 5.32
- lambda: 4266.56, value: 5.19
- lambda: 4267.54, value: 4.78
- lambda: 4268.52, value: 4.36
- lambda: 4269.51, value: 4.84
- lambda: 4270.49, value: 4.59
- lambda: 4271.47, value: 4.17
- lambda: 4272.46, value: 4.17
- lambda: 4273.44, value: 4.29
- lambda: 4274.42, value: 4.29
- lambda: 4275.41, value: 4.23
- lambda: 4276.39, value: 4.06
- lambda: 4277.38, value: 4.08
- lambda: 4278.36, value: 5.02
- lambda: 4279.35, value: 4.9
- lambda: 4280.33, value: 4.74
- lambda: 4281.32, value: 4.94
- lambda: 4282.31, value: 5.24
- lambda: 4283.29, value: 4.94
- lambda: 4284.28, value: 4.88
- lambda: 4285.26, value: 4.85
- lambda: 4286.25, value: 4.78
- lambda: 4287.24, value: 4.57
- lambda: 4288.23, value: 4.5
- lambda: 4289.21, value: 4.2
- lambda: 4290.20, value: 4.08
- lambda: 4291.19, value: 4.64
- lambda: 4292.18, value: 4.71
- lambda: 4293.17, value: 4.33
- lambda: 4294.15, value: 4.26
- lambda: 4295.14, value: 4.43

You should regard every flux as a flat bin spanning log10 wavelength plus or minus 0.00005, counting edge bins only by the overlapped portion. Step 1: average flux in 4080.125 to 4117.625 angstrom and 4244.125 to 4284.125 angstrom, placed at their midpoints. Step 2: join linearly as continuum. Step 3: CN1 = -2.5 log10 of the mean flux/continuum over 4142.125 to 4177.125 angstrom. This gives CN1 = 0.07 mag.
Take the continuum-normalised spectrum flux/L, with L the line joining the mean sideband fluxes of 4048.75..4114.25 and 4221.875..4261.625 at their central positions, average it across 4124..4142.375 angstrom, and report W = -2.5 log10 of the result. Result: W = 0.04 mag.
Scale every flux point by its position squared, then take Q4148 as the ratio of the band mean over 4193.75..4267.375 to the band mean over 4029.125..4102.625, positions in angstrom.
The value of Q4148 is 1.1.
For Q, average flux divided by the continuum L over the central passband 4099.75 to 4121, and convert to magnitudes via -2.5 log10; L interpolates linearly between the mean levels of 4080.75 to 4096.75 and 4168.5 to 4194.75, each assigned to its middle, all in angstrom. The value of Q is 0.05 mag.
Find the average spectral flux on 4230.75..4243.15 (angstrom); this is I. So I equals 4.82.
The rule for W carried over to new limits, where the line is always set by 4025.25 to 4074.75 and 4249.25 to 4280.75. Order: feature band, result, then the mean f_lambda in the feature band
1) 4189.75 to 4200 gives 0.03 mag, 4.41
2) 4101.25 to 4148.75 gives 0.01 mag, 4.42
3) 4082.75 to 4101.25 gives -0.08 mag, 4.75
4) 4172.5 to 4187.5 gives 0.05 mag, 4.3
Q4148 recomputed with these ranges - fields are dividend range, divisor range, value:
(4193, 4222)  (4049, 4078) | 1.15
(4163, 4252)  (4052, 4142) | 1.08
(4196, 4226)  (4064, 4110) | 1.09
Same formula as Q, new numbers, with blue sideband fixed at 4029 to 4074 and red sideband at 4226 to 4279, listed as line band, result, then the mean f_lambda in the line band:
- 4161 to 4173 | 0.01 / 4.49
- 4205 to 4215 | -0.02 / 4.65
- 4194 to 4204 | 0.06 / 4.32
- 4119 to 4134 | 0.02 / 4.36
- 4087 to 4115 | -0.05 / 4.61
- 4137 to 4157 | 0.06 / 4.24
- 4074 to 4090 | -0.07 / 4.68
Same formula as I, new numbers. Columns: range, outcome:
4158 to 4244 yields 4.54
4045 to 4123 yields 4.46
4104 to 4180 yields 4.42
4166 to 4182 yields 4.21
